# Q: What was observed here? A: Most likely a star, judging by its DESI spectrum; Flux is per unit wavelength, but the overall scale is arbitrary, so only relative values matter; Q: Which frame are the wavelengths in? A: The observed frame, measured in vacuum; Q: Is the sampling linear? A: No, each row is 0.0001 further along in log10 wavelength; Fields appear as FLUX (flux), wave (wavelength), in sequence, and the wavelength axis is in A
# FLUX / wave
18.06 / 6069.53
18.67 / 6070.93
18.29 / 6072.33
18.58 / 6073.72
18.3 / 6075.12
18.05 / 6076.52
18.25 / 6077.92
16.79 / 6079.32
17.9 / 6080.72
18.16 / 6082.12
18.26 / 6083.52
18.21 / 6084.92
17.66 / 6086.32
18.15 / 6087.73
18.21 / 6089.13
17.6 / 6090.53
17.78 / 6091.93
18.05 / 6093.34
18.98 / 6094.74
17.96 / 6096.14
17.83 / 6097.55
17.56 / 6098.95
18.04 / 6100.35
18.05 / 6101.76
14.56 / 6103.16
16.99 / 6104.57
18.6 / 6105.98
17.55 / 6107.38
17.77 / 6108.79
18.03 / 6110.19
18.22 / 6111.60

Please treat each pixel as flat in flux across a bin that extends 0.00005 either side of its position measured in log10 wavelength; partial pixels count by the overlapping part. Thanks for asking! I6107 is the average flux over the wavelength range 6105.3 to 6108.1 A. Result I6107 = 18.1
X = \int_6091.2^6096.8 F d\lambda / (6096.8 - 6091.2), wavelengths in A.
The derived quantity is 18.2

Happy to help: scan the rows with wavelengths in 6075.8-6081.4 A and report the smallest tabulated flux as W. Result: 16.79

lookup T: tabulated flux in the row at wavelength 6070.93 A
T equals 18.67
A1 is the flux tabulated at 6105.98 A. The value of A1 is 18.6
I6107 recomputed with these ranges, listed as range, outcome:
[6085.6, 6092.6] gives 17.9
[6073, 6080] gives 18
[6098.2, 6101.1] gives 17.8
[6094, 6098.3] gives 18.3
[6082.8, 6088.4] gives 18.1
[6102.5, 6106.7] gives 16.7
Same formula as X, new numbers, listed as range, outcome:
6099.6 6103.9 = 16.9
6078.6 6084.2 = 17.8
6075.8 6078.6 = 18.1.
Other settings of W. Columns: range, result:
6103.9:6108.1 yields 16.99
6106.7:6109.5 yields 17.55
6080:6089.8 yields 17.66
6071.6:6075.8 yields 18.29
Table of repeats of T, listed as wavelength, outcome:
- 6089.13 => 18.21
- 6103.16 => 14.56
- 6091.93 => 17.78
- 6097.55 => 17.83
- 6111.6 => 18.22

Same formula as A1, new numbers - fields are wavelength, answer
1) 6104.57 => 16.99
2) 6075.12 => 18.3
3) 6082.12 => 18.16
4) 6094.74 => 18.98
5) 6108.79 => 17.77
